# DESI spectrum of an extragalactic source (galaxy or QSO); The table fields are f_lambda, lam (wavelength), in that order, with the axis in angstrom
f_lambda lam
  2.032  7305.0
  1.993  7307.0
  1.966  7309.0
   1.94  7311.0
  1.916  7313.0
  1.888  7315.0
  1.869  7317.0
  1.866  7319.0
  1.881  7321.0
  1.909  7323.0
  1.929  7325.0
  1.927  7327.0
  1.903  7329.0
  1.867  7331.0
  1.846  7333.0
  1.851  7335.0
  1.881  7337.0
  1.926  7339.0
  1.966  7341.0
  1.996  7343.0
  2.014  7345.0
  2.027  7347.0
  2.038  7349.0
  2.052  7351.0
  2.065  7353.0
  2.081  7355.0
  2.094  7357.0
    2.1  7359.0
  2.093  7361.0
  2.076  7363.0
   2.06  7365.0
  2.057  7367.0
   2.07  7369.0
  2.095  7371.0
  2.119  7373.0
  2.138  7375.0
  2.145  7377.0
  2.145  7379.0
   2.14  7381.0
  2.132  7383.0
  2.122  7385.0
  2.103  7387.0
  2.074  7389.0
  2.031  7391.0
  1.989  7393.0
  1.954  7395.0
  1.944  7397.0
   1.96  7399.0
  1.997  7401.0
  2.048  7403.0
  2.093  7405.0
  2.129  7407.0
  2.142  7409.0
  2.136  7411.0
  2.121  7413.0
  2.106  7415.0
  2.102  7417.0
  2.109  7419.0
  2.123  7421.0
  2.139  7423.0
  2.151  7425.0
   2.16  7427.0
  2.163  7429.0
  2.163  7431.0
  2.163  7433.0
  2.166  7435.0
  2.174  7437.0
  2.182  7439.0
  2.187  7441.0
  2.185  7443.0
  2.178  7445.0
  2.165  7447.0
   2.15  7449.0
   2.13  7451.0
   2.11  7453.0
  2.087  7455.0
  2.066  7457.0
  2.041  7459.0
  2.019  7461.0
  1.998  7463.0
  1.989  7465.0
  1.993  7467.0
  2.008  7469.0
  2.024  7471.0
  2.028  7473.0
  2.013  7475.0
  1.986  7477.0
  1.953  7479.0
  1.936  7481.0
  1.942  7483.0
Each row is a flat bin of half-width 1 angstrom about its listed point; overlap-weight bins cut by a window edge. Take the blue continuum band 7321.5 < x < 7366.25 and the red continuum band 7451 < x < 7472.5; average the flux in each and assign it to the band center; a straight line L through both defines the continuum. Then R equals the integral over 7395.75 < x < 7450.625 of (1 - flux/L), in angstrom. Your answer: -2.77 angstrom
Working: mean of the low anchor 1.99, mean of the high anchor 2.04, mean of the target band 2.12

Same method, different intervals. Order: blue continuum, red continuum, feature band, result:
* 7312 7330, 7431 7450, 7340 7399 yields -1.6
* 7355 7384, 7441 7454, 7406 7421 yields 0.1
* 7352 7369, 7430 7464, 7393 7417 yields 0.5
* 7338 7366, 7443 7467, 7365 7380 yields -0.4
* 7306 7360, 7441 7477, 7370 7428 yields -2.2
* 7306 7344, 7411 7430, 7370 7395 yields -0.7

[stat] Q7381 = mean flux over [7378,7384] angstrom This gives 2.14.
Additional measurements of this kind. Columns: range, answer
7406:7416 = 2.13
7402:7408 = 2.09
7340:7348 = 2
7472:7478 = 2.01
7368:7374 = 2.09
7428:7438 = 2.17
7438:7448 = 2.18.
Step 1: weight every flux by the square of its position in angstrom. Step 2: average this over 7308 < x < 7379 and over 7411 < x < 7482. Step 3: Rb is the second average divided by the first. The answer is 1.1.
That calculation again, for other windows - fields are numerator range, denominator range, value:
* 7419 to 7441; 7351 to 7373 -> 1.06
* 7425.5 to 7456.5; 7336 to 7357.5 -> 1.10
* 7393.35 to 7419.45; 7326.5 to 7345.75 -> 1.10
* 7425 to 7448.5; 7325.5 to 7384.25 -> 1.09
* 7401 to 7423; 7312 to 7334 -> 1.14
